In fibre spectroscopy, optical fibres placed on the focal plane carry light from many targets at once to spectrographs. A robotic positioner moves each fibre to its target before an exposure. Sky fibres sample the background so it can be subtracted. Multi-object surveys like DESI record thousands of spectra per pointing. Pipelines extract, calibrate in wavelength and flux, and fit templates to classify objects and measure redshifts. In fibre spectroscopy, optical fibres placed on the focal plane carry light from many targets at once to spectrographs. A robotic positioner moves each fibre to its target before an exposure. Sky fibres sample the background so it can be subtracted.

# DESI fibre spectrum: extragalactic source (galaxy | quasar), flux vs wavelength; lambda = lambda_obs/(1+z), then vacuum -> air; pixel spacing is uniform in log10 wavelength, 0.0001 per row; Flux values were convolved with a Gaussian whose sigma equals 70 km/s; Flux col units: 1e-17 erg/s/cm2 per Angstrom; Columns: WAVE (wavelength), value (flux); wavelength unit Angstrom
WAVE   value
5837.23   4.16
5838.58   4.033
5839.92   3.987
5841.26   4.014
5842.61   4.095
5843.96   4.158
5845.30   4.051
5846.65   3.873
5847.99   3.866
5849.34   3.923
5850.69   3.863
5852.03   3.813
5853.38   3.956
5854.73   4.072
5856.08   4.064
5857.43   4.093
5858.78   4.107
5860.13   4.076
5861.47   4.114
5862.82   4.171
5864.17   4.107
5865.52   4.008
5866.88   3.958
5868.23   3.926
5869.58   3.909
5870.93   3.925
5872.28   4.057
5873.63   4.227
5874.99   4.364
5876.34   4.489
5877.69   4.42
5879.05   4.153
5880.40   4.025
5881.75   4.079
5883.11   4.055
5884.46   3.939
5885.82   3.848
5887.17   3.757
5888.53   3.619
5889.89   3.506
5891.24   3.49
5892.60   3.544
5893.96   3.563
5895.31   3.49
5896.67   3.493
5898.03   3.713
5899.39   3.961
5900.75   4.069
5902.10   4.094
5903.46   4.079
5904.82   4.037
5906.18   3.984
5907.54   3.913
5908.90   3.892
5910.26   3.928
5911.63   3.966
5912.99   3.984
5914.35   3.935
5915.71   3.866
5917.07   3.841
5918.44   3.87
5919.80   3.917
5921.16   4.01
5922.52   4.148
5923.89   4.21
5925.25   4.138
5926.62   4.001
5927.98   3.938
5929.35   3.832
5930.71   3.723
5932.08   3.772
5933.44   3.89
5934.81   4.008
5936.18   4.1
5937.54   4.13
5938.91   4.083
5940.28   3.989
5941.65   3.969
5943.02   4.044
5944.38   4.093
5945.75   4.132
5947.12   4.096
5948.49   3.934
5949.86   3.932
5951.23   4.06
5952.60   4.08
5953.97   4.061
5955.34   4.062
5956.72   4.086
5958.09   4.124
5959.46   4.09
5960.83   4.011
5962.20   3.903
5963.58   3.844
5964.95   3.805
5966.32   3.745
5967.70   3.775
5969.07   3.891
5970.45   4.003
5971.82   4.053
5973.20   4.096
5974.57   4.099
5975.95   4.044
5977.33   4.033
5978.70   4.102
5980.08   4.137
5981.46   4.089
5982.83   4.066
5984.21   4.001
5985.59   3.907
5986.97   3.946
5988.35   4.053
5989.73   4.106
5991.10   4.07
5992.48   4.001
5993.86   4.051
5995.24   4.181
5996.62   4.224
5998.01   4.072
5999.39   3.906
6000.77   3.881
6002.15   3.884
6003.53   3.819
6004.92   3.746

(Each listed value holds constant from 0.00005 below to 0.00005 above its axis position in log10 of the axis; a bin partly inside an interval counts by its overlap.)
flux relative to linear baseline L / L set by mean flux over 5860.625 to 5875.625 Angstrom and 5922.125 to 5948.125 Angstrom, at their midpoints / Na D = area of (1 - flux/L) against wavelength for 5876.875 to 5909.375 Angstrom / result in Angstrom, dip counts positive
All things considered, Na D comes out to 1.5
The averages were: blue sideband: 4.07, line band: 3.87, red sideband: 4.01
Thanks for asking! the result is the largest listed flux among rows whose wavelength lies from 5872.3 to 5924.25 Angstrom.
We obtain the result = 4.489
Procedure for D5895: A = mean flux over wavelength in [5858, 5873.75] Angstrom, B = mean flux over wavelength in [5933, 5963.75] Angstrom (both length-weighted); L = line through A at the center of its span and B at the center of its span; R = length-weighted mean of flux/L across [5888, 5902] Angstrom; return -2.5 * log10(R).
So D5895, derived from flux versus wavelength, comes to 0.106 mag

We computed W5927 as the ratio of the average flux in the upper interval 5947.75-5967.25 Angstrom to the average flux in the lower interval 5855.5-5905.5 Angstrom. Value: 1.0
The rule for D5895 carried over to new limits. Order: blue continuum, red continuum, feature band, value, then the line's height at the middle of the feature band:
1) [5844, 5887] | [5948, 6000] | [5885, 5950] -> 0.03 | 4.03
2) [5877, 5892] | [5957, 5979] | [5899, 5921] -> -0.01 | 3.92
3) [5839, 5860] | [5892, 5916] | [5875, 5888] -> -0.05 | 3.92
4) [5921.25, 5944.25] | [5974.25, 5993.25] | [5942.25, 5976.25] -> 0.01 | 4.02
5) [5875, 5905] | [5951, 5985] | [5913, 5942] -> -0.01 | 3.95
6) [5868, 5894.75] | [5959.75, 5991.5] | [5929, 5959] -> -0.01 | 3.98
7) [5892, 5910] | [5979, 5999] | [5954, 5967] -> 0.01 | 3.99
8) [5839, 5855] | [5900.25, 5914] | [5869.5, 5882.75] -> -0.05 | 3.98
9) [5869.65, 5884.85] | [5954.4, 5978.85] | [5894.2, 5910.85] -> 0.06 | 4.11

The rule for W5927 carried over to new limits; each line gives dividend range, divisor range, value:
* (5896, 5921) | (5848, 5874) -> 0.98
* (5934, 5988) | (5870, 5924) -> 1.02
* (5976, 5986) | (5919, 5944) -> 1.01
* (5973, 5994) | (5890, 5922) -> 1.05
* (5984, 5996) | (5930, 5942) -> 1.02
